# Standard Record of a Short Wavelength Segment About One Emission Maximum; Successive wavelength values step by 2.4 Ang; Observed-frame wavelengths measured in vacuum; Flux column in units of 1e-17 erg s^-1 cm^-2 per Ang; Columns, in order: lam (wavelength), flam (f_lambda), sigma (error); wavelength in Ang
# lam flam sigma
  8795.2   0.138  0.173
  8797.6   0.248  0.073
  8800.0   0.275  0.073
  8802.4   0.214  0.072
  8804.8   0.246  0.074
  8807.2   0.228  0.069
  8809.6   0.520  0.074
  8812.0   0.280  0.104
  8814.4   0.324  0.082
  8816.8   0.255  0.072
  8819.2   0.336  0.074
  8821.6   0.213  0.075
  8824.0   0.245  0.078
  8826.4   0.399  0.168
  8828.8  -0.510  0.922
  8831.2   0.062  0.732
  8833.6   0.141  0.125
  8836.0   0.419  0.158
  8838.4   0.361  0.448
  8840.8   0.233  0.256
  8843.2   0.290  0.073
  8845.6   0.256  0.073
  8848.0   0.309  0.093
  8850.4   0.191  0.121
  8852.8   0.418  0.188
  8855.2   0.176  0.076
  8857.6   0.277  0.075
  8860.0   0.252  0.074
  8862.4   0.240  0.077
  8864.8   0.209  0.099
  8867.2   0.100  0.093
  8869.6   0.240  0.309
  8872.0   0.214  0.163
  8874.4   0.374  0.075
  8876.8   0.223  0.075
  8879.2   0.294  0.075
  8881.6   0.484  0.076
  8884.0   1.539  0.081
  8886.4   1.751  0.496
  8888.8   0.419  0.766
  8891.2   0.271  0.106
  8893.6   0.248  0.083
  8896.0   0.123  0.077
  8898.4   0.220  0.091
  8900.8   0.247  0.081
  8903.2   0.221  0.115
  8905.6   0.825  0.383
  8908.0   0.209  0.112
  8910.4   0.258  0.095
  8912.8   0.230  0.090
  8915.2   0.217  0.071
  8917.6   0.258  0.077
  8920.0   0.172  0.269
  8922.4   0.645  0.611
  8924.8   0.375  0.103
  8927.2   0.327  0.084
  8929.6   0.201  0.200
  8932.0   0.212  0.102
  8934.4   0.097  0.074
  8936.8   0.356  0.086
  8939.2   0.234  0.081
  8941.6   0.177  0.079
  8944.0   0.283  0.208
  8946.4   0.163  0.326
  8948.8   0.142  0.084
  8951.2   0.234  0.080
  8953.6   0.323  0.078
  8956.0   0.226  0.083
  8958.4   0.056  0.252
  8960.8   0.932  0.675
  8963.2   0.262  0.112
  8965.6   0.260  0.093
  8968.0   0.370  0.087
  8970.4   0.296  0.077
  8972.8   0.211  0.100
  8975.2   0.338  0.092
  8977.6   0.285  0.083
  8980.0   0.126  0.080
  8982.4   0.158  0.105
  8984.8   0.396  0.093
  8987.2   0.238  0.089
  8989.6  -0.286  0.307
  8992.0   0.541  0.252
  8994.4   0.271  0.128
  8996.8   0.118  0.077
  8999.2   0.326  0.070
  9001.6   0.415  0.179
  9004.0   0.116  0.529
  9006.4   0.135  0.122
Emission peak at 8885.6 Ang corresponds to H-beta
